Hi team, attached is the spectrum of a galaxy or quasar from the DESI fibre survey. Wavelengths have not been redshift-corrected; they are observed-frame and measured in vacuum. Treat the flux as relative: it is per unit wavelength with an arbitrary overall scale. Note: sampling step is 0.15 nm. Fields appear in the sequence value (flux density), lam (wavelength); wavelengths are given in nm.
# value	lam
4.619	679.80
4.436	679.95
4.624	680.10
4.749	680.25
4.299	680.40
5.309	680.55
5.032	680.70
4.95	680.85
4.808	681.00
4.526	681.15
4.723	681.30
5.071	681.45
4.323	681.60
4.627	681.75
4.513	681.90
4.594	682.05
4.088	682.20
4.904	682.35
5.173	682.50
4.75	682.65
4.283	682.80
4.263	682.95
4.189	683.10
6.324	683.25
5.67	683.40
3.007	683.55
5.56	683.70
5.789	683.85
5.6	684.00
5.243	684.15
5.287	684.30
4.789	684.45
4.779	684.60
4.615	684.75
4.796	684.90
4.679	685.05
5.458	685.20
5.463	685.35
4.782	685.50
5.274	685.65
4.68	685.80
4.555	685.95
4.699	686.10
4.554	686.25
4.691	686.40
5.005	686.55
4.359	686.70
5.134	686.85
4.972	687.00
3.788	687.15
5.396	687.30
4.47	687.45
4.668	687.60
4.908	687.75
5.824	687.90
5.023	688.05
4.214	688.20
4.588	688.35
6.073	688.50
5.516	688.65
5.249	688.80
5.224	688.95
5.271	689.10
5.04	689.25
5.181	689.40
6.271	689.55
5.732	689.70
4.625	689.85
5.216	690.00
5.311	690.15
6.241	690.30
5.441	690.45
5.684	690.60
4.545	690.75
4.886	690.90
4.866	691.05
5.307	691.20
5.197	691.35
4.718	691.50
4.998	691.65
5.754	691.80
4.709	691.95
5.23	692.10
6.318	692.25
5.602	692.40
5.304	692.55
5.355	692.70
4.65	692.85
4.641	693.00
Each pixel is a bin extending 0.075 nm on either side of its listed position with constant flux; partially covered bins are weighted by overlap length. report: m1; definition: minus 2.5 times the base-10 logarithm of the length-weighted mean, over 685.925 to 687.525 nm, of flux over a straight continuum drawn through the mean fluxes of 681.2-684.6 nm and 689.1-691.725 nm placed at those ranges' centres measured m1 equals 0.08 mag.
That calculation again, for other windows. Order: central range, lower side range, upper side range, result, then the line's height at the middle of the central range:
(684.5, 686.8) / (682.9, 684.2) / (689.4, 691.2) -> 0.07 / 5.16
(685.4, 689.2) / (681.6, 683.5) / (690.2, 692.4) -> 0.03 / 5.04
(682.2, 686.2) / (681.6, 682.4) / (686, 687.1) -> -0.07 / 4.63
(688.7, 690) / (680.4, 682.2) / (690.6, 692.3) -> -0.06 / 5.06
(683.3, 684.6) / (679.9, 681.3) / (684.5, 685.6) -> -0.05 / 4.9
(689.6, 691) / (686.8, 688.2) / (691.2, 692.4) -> -0.03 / 5.15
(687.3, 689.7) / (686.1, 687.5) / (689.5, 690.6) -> -0.01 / 5.15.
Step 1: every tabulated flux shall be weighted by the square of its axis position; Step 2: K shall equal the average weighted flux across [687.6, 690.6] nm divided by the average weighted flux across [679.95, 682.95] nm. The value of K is 1.16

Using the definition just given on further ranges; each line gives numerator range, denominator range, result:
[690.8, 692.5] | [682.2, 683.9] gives 1.10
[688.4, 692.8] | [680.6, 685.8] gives 1.12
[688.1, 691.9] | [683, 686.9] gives 1.07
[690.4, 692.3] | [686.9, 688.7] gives 1.06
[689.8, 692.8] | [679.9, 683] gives 1.16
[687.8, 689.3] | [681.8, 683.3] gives 1.13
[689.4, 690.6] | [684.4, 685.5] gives 1.14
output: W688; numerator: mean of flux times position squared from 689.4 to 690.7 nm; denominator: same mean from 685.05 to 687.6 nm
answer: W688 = 1.16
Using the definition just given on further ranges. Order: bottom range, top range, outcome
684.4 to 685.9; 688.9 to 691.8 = 1.08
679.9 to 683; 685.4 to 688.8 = 1.06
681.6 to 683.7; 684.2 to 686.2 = 1.06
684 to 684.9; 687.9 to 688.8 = 1.05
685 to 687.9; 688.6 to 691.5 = 1.10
